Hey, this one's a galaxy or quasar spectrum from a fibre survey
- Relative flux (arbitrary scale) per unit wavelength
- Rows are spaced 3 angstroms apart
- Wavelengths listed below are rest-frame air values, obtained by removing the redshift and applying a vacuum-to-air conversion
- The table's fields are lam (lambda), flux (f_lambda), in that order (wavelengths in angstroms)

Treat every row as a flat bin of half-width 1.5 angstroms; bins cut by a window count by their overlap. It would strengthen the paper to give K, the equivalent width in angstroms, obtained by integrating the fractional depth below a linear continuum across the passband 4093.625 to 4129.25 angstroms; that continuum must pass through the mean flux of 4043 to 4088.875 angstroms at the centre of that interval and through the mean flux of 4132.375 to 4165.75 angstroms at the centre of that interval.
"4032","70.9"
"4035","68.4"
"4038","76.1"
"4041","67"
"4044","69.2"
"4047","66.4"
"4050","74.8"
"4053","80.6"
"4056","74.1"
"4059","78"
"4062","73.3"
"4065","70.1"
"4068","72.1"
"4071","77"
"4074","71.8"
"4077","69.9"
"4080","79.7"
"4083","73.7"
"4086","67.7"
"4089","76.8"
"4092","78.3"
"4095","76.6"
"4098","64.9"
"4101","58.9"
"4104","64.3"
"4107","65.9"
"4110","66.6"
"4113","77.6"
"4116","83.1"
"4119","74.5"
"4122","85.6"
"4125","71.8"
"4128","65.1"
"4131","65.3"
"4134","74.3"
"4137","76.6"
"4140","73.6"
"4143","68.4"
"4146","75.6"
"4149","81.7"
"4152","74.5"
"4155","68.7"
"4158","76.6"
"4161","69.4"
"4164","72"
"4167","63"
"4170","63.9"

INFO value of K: 1.1 angstroms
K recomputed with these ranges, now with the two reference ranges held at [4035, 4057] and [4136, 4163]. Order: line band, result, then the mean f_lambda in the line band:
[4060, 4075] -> -0.1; 73.1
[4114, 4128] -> -0.7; 77.2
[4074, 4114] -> 1.2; 70.8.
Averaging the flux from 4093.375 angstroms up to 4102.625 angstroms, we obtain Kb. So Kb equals 66.9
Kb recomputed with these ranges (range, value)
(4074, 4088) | 72.8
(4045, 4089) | 73.6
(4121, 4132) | 71.6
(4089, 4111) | 68.6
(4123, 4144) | 71.1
